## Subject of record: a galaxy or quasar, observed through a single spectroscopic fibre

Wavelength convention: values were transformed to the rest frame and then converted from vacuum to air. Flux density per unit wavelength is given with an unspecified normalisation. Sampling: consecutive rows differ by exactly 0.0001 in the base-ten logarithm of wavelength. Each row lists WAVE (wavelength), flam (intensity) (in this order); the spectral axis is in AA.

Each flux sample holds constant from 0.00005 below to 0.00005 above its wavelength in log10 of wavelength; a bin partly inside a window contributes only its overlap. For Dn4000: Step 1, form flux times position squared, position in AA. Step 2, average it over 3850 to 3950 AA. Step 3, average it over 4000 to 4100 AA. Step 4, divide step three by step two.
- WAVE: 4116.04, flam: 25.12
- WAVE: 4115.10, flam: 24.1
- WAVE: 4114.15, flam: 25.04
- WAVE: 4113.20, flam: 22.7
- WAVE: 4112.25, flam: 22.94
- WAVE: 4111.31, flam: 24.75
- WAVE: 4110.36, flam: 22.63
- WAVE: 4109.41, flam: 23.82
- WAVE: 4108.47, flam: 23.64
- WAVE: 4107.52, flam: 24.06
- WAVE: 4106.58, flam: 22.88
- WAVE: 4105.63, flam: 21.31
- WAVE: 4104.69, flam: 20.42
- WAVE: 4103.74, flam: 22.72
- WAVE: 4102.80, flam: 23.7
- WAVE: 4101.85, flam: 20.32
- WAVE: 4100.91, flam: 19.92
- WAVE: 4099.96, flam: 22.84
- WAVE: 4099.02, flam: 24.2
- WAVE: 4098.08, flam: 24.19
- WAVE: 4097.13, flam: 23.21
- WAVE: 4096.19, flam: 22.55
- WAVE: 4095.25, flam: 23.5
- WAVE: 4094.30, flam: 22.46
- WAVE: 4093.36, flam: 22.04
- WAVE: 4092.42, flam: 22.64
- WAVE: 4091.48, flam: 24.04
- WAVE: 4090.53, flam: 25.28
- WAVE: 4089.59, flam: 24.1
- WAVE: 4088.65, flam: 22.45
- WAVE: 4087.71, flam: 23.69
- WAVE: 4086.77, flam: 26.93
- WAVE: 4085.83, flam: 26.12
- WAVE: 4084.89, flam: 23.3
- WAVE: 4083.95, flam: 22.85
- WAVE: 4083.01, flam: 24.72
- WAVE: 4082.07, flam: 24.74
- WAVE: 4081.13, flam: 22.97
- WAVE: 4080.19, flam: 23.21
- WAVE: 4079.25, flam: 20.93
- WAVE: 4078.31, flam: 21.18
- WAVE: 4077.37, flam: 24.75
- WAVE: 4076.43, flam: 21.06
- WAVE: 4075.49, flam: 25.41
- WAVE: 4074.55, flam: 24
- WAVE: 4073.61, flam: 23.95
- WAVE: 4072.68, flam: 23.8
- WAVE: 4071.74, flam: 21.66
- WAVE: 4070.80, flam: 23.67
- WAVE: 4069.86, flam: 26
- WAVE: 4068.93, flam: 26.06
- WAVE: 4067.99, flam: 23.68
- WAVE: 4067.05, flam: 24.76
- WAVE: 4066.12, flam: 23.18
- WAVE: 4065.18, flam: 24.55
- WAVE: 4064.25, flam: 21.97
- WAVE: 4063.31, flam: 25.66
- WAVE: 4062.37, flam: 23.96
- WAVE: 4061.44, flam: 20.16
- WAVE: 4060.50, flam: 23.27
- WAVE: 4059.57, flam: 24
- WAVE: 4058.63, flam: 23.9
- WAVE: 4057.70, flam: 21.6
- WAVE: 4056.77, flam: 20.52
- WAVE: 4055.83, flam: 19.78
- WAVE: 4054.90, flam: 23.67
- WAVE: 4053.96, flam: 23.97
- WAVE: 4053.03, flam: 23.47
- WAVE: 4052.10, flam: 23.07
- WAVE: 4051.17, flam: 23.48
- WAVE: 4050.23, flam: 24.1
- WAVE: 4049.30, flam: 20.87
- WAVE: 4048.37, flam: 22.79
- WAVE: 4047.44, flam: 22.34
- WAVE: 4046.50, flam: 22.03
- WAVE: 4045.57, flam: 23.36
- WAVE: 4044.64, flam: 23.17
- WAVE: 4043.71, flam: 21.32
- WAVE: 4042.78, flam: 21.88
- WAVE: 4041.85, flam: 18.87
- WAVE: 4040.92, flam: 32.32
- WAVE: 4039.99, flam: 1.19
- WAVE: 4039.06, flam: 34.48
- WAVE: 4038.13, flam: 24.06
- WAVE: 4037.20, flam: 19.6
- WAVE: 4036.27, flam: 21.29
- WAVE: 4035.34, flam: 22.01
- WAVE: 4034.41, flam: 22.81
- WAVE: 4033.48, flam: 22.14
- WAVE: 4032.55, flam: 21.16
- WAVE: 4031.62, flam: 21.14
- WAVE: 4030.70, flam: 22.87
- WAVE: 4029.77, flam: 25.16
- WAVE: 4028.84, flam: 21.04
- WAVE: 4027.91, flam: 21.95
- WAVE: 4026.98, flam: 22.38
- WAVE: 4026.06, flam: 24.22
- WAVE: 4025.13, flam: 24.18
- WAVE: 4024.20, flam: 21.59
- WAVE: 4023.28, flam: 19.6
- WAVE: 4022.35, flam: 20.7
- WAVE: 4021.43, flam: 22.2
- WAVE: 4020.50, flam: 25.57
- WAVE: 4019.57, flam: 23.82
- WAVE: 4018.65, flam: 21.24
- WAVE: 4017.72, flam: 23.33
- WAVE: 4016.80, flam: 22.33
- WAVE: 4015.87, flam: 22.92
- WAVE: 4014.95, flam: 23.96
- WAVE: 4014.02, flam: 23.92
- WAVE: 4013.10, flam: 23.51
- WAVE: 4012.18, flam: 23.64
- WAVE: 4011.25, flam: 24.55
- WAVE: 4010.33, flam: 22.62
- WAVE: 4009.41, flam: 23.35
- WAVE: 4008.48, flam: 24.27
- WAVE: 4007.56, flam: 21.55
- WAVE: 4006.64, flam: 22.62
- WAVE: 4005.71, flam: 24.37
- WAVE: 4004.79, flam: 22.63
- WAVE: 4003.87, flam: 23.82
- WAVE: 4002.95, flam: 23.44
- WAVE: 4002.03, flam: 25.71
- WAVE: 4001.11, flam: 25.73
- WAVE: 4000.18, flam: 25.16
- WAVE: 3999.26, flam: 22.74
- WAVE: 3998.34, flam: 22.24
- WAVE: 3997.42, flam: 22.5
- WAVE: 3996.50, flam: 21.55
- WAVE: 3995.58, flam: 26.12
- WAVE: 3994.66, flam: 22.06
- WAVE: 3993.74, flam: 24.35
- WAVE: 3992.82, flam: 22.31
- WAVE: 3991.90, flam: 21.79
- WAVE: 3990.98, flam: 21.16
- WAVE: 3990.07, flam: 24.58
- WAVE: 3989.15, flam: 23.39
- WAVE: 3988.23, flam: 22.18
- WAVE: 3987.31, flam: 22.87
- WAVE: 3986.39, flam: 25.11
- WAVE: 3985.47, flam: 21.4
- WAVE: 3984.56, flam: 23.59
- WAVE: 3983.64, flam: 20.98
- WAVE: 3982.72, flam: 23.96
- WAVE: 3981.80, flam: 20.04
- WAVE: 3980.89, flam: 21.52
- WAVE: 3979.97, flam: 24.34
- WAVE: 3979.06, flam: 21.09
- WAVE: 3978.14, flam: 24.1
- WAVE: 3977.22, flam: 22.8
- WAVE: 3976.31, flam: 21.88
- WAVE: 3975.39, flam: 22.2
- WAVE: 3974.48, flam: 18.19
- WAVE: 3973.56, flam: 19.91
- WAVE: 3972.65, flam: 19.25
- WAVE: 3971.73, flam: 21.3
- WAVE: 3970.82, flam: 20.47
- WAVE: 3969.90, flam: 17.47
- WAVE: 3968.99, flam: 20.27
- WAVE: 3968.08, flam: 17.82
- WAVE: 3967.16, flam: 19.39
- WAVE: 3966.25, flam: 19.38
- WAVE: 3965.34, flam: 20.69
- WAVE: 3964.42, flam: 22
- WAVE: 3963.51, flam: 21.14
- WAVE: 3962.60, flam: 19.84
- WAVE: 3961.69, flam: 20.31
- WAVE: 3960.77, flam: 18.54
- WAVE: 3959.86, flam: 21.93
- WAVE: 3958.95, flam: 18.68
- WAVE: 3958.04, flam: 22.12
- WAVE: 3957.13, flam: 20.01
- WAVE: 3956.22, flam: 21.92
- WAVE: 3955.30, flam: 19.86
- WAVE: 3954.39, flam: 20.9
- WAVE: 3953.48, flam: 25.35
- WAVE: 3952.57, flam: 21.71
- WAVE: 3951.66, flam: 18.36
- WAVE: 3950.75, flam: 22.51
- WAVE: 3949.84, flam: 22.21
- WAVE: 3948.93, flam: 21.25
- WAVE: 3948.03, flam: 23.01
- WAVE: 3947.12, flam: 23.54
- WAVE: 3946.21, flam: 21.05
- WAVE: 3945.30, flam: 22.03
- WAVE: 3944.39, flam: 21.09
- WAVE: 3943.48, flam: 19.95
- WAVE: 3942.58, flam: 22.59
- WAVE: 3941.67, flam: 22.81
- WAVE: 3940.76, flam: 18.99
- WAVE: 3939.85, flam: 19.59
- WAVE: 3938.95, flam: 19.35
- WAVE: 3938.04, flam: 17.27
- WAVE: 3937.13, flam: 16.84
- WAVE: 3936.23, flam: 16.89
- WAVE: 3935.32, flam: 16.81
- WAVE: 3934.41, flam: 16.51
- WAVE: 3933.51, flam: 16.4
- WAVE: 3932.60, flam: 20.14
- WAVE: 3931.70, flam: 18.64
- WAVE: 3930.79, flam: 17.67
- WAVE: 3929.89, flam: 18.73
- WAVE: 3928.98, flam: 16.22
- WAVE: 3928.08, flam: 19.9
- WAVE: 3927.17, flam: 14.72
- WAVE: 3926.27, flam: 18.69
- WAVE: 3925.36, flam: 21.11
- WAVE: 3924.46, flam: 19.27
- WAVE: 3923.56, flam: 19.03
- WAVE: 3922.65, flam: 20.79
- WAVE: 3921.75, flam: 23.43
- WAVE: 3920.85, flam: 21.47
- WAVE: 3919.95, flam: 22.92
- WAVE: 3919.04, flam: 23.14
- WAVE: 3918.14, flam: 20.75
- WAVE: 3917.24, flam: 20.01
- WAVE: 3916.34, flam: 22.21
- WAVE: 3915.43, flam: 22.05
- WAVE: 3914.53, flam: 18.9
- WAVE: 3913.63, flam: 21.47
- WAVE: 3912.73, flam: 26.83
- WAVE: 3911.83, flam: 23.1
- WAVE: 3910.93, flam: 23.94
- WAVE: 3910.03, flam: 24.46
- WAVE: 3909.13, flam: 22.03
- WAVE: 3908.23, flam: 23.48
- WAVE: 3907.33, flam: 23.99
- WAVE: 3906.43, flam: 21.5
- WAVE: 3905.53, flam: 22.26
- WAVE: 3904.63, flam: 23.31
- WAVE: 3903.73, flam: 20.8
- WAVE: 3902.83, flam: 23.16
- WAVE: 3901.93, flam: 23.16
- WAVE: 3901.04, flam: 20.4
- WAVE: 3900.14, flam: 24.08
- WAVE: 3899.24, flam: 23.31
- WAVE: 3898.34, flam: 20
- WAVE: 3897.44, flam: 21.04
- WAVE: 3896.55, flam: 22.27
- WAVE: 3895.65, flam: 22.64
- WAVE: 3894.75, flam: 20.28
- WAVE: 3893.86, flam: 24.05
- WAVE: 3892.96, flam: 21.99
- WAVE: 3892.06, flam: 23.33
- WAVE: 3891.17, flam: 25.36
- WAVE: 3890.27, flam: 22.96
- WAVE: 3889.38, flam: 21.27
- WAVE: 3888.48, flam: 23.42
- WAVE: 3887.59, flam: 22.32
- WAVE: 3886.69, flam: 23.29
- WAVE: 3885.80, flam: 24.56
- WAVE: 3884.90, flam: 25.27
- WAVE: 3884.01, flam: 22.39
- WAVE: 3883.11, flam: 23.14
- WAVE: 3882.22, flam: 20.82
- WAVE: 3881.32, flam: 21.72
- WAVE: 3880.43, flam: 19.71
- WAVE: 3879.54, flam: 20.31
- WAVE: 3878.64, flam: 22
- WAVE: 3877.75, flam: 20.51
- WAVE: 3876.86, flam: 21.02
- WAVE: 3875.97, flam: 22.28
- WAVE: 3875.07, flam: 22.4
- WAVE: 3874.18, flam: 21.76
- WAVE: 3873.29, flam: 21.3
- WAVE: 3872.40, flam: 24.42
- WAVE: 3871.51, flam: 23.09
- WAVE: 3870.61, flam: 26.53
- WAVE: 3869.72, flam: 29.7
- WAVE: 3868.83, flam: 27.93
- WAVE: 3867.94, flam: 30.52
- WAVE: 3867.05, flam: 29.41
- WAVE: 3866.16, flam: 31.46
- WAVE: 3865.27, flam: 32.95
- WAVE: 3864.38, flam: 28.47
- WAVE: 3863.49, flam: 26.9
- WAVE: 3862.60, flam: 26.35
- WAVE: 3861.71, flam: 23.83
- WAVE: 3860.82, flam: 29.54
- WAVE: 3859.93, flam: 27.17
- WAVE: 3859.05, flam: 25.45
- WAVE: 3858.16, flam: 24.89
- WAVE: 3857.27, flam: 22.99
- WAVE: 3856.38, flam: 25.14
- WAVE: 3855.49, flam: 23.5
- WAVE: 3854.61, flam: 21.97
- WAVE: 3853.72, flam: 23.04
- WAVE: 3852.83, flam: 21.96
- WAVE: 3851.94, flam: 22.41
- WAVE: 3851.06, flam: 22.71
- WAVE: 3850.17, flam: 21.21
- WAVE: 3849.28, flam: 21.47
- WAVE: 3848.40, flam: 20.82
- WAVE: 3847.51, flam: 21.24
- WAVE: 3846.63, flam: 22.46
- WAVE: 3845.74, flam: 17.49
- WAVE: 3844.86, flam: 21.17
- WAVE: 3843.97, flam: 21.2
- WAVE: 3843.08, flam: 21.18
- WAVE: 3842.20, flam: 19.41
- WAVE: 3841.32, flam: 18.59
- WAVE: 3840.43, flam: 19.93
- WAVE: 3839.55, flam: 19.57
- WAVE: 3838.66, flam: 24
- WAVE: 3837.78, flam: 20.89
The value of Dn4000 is 1.12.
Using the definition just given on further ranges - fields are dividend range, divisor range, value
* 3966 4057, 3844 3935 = 1.06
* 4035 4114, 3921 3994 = 1.18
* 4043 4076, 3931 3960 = 1.21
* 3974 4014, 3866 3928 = 1.07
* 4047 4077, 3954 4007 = 1.11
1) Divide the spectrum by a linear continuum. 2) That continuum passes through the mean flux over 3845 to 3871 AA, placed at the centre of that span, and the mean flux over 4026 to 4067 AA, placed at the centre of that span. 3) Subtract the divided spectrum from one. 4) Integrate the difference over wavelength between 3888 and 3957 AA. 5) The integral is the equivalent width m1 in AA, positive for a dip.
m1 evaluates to 8.8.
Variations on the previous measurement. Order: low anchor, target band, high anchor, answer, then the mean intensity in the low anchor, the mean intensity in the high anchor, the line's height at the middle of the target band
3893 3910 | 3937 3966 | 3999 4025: 2.4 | 22.4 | 23.3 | 22.8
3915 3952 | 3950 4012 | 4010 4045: -2.1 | 20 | 22.5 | 21.3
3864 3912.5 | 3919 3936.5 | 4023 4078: 3.2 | 23.5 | 22.8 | 23.4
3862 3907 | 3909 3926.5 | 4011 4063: 1.2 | 23.7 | 22.5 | 23.4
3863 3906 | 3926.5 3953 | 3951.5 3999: 3.3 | 23.6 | 21.5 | 22.3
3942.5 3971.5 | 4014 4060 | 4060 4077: 0.9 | 20.8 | 23.7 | 22.9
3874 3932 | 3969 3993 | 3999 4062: 0.6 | 21.7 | 22.7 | 22.4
